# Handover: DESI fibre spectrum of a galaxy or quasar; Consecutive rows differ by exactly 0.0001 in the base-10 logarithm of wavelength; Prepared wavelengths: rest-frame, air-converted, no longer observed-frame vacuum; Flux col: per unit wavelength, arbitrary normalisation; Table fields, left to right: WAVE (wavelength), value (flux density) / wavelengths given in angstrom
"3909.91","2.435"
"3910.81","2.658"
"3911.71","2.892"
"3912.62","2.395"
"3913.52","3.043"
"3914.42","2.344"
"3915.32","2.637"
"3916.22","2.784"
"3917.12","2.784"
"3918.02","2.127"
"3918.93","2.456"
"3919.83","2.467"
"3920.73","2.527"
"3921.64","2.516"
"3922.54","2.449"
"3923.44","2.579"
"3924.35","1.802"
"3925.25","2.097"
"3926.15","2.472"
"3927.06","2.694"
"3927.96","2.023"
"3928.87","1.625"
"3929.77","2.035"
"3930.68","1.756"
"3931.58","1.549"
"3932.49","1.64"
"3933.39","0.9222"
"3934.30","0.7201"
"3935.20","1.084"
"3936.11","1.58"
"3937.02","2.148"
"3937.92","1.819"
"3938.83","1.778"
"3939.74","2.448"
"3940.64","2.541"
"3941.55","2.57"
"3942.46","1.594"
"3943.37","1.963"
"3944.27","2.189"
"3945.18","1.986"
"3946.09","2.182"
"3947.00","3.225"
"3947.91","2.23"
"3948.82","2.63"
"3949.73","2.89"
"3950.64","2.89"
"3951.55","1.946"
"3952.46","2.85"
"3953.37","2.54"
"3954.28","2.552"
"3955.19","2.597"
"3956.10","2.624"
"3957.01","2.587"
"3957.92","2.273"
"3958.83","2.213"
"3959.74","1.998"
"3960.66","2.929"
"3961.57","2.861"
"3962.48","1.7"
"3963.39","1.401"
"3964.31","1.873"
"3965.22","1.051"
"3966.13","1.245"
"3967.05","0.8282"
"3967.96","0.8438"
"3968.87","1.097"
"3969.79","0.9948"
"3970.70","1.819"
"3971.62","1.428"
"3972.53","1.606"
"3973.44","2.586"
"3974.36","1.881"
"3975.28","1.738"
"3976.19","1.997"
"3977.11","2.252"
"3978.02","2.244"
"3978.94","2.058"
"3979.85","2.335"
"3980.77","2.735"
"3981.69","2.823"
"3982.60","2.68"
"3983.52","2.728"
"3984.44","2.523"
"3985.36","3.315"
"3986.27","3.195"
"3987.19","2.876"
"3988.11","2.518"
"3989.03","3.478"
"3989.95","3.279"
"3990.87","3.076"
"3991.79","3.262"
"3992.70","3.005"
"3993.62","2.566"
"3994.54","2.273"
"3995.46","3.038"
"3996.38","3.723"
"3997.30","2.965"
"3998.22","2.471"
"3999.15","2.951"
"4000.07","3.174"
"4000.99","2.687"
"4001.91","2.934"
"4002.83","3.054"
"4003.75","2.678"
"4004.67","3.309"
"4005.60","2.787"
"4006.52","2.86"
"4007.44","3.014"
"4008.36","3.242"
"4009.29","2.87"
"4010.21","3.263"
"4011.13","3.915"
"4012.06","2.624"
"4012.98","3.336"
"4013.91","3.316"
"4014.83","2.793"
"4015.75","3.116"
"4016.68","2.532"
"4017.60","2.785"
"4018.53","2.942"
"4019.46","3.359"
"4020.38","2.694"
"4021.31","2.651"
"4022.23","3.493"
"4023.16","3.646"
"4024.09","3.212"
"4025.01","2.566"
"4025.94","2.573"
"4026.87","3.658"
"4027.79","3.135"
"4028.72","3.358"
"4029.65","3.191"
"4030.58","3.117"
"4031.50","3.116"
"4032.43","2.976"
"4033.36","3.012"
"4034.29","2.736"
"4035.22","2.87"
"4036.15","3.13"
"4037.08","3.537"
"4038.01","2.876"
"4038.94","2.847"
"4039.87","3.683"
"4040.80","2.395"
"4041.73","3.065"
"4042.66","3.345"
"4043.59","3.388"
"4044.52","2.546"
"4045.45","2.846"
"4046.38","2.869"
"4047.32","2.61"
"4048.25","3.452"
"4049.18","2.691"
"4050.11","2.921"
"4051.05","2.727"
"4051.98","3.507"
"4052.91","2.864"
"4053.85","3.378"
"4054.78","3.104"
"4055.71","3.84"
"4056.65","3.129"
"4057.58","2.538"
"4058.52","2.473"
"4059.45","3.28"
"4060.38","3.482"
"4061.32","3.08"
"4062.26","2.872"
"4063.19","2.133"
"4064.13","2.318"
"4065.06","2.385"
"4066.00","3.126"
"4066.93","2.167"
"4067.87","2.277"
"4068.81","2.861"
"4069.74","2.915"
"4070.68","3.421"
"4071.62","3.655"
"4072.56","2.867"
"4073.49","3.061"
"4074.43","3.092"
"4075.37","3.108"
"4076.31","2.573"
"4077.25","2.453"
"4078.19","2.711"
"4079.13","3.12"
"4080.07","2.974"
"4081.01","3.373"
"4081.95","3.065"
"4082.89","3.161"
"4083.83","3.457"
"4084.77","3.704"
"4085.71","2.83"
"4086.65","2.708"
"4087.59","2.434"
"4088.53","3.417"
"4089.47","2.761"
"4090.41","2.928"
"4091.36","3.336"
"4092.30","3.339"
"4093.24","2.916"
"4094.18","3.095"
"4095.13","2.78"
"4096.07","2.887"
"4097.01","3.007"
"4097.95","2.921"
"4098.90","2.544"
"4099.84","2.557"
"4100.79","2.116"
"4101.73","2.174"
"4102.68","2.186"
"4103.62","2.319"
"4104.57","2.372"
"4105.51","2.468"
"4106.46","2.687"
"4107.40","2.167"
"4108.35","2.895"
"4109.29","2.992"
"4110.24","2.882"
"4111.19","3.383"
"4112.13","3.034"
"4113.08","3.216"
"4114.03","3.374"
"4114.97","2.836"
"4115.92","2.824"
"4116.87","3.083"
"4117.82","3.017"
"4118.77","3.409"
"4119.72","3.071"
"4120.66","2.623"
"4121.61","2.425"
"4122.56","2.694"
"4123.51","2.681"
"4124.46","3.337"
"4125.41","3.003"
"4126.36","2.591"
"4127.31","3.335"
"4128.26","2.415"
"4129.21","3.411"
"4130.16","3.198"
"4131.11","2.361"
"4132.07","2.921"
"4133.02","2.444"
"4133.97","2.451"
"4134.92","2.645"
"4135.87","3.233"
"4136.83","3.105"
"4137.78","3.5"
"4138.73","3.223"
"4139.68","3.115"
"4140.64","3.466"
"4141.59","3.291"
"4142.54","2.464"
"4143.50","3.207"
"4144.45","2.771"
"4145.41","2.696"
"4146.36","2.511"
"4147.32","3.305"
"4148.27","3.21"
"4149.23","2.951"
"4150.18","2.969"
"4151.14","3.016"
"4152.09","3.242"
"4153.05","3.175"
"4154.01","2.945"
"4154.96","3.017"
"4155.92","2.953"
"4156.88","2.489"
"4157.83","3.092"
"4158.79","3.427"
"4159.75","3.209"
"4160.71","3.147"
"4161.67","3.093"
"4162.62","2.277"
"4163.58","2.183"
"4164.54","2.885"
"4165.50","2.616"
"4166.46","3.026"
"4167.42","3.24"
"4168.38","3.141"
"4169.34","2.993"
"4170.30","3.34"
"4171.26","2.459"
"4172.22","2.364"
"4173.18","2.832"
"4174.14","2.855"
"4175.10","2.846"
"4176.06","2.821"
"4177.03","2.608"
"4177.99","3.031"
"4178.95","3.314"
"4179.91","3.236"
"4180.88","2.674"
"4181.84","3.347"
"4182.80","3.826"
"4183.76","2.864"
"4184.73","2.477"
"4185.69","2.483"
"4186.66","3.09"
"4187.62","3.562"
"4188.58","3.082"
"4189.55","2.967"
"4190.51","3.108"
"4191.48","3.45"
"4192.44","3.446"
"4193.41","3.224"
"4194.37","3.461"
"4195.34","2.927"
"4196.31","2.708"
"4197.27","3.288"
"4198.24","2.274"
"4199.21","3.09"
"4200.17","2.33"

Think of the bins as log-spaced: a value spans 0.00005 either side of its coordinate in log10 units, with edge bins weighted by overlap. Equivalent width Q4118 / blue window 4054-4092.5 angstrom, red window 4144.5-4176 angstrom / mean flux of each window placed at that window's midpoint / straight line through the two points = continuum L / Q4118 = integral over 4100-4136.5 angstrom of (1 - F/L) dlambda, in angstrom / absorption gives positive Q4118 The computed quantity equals 1.80 angstrom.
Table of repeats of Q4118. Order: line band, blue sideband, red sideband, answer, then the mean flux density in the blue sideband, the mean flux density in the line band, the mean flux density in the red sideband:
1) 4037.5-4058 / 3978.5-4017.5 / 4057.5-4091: -0.75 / 2.94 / 3.03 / 2.92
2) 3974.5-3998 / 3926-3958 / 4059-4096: -3.16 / 2.14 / 2.73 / 2.95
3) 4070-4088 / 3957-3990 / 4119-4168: -2.77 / 2.14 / 3.04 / 2.94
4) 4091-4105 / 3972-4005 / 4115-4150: 0.92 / 2.72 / 2.7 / 2.94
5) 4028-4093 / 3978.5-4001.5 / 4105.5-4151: -1.97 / 2.87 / 2.99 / 2.94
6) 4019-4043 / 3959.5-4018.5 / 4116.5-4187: -3.96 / 2.55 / 3.09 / 2.94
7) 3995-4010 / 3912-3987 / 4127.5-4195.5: -3.93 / 2.16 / 2.99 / 2.98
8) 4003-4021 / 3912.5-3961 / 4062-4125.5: -3.41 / 2.24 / 3.02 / 2.86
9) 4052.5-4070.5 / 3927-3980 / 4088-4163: -2.10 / 1.99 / 2.86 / 2.91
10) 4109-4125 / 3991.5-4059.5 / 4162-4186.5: -0.33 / 3.02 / 2.99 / 2.87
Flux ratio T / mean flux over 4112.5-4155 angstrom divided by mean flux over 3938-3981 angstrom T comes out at 1.42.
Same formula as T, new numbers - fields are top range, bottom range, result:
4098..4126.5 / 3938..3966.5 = 1.22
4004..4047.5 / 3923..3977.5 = 1.52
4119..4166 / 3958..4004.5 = 1.23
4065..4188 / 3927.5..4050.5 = 1.14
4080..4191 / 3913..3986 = 1.36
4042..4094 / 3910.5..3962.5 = 1.31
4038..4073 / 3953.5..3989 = 1.37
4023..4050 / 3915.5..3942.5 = 1.47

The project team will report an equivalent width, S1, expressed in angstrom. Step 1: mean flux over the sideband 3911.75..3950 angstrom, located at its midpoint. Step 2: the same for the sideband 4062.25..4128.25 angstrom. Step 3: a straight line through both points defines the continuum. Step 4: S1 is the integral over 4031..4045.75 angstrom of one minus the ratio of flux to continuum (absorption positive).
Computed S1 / -2.3 angstrom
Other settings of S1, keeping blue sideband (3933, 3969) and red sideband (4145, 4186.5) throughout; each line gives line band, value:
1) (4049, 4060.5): -2.8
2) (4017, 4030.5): -4.2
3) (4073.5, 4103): -3.3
